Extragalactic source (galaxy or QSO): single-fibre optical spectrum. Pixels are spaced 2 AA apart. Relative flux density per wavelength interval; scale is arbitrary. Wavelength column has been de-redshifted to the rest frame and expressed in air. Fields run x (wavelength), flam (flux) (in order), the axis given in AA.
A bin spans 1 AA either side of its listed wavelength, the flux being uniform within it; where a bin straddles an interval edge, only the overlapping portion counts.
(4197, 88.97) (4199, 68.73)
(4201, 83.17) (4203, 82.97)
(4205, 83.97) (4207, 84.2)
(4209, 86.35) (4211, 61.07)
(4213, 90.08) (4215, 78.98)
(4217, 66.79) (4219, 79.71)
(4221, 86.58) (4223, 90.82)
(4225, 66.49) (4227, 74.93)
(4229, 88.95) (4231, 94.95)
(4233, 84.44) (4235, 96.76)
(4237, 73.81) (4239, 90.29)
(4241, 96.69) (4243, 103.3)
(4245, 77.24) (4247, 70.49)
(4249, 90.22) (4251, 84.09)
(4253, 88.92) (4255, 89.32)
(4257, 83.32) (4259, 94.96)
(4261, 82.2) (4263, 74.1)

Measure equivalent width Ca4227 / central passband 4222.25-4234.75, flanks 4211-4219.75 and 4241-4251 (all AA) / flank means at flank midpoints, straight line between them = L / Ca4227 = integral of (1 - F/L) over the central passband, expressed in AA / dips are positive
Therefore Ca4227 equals -0.5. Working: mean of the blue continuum 76.8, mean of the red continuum 86.3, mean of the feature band 84.1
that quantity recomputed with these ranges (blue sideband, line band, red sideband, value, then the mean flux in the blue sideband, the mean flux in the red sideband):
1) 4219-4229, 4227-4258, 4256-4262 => -1.2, 80.6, 86.8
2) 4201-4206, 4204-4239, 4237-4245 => 2.1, 83.4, 91.5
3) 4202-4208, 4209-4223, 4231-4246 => 1.1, 83.7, 89.3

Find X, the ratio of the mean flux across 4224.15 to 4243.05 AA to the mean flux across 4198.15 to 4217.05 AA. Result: 1.09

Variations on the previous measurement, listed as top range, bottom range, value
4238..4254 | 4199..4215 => 1.09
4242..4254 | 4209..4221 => 1.11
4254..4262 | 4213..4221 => 1.11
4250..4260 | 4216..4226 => 1.13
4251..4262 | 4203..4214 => 1.08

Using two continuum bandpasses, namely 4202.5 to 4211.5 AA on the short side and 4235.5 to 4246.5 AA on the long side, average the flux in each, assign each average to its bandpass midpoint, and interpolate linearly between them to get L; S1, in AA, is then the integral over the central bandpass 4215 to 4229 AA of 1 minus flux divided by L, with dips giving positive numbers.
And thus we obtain 0.9 AA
